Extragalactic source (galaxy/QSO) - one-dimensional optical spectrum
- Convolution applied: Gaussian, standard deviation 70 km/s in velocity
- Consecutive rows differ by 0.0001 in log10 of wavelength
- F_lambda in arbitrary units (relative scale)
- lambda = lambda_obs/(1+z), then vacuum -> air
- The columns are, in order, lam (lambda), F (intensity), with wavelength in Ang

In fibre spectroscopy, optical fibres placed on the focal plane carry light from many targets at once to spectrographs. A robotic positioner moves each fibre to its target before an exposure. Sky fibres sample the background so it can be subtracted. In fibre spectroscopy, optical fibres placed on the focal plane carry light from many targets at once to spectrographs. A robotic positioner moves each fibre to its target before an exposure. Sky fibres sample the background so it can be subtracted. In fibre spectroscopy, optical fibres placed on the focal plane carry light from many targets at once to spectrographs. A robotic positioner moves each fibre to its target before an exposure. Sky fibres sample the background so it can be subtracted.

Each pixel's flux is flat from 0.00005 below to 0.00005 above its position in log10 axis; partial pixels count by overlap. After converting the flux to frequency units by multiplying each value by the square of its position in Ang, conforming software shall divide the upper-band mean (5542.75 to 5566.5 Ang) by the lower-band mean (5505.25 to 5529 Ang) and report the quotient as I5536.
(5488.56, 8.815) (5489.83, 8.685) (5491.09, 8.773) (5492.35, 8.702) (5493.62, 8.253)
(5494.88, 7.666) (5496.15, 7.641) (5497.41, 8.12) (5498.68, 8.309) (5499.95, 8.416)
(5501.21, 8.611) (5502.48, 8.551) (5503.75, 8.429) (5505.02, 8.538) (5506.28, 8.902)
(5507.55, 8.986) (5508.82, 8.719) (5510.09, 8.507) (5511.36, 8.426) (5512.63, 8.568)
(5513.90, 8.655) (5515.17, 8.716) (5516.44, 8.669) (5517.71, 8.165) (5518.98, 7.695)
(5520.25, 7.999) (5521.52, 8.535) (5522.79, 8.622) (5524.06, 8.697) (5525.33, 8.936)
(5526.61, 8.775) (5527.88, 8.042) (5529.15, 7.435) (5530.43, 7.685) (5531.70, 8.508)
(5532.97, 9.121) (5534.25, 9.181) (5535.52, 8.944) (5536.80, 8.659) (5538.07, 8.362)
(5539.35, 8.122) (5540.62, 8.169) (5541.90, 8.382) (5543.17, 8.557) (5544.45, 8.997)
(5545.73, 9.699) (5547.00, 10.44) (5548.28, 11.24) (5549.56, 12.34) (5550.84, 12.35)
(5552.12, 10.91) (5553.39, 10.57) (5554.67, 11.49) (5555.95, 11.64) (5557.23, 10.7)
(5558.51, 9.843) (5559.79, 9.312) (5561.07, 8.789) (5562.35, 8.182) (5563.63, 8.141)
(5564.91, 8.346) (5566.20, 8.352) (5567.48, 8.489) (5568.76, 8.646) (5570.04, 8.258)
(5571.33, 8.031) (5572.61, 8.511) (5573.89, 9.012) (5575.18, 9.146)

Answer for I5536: 1.2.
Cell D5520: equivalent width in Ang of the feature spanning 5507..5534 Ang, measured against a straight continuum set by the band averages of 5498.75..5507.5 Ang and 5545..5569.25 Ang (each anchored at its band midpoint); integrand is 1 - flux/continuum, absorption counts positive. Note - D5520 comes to 1.70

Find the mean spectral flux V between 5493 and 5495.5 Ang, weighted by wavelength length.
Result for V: 7.98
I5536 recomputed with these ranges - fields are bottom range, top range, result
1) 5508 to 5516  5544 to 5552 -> 1.28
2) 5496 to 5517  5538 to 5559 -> 1.21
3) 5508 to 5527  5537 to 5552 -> 1.15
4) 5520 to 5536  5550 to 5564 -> 1.22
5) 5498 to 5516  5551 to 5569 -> 1.14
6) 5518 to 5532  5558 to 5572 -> 1.05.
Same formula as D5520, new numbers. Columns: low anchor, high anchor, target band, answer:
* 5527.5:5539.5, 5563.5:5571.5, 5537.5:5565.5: -4.61 Ang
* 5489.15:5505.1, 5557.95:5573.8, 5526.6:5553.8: -2.55 Ang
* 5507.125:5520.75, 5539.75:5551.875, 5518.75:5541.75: 2.03 Ang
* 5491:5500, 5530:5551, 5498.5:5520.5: 0.06 Ang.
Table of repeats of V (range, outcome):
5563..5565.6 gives 8.22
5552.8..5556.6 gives 11.2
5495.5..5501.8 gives 8.22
